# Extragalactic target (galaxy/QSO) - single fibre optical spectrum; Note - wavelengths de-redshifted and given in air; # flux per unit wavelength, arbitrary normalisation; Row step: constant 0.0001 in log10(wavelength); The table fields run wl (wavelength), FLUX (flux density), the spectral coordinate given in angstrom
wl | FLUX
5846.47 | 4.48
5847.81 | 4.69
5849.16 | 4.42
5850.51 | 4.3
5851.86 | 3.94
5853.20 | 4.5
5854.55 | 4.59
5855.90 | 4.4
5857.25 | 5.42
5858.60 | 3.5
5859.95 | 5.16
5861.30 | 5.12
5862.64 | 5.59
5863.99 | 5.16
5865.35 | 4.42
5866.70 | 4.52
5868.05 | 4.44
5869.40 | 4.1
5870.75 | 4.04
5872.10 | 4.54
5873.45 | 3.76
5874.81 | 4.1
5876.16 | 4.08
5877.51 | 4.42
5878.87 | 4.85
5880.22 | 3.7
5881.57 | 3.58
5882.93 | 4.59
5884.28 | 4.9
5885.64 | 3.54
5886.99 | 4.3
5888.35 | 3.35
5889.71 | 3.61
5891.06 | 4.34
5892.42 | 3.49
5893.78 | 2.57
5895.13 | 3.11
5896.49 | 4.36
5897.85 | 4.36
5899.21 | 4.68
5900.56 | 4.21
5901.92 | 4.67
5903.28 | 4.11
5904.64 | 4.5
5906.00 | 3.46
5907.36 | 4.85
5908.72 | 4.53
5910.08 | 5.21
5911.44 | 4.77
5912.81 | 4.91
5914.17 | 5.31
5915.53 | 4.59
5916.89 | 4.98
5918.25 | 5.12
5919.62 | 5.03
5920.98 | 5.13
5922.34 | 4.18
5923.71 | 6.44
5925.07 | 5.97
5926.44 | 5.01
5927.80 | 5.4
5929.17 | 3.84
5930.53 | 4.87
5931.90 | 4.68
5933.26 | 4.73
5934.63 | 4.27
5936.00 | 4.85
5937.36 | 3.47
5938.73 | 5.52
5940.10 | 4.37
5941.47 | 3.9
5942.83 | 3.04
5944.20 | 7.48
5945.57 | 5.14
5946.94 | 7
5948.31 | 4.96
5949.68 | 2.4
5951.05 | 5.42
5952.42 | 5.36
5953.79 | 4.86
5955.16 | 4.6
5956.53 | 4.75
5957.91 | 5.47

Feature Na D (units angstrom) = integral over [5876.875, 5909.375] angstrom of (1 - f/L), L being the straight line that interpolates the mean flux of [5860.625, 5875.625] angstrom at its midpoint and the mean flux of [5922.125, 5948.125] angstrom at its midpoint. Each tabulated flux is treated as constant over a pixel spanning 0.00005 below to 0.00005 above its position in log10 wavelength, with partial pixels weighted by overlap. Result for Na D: 4.2 angstrom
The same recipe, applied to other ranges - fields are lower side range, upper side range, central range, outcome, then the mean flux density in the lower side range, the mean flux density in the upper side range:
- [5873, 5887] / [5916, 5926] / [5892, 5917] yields 2.5 angstrom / 4.17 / 5.24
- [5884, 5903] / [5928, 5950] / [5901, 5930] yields -3.6 angstrom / 3.95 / 4.71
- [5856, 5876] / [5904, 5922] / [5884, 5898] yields 2.7 angstrom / 4.54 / 4.79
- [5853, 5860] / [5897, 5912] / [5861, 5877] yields 0.2 angstrom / 4.55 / 4.48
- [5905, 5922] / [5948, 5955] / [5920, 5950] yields -1.3 angstrom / 4.81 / 4.58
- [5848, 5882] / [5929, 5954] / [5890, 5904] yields 1.8 angstrom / 4.44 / 4.76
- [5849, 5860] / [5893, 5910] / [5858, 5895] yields 0.9 angstrom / 4.43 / 4.15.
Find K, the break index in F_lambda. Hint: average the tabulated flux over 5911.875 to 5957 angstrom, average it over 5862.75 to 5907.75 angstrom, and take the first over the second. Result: 1.2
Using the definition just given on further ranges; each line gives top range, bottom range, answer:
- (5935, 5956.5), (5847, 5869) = 1.04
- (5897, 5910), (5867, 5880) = 1.04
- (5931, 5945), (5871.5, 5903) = 1.15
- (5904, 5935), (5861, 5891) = 1.13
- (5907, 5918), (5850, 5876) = 1.09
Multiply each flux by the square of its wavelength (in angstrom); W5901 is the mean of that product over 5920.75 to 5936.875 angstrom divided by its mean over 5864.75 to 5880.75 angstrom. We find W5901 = 1.18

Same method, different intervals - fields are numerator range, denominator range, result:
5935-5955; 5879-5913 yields 1.18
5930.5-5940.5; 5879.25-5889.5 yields 1.17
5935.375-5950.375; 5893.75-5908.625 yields 1.15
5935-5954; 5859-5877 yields 1.10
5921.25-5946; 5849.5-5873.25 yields 1.09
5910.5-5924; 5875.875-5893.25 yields 1.25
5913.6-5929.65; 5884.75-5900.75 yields 1.34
